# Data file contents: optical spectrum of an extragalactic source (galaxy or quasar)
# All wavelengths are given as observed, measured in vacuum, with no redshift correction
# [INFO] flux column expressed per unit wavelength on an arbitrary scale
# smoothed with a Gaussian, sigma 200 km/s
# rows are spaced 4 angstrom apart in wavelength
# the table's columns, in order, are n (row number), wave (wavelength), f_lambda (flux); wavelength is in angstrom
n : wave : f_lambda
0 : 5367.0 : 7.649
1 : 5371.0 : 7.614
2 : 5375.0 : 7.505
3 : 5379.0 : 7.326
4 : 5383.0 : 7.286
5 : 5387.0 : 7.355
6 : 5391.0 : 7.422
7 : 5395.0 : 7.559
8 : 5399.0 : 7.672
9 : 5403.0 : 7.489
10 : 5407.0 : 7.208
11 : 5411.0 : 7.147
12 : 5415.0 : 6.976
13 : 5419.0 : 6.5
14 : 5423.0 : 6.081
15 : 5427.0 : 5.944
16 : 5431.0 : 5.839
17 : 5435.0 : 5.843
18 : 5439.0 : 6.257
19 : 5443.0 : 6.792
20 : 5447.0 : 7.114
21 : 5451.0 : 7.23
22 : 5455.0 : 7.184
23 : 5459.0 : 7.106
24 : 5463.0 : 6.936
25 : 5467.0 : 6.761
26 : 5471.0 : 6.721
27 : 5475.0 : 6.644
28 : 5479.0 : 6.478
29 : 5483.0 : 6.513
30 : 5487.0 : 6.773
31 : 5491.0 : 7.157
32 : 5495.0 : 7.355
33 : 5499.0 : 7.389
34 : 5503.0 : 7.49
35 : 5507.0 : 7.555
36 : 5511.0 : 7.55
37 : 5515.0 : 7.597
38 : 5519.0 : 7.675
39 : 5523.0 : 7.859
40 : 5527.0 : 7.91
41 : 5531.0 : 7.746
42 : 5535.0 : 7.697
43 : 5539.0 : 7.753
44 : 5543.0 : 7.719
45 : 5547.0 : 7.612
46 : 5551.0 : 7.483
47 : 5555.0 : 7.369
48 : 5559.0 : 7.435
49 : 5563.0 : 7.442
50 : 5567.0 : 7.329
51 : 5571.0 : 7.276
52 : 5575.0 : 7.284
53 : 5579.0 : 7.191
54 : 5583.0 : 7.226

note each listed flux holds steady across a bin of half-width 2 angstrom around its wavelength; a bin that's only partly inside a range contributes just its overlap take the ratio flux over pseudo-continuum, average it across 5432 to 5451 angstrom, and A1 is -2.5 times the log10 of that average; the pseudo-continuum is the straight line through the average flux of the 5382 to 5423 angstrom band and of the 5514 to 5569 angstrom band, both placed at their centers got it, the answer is 0.122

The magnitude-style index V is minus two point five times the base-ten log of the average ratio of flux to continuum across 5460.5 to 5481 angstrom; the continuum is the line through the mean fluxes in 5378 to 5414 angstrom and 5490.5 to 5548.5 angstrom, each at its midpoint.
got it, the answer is 0.12 mag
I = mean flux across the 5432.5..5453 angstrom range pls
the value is 6.63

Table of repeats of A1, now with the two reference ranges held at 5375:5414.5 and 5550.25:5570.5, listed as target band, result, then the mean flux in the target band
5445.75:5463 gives 0.04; 7.13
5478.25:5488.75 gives 0.12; 6.6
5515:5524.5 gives -0.05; 7.73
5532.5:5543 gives -0.05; 7.72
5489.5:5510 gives 0.00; 7.4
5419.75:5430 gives 0.21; 6.06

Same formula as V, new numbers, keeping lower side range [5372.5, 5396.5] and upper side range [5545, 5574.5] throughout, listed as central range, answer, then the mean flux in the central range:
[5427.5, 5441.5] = 0.23 mag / 6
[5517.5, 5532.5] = -0.06 mag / 7.8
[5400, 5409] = 0.00 mag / 7.38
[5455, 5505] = 0.07 mag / 6.95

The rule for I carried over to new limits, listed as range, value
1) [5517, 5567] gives 7.63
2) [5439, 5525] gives 7.12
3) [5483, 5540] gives 7.5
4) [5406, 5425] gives 6.76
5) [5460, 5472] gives 6.84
